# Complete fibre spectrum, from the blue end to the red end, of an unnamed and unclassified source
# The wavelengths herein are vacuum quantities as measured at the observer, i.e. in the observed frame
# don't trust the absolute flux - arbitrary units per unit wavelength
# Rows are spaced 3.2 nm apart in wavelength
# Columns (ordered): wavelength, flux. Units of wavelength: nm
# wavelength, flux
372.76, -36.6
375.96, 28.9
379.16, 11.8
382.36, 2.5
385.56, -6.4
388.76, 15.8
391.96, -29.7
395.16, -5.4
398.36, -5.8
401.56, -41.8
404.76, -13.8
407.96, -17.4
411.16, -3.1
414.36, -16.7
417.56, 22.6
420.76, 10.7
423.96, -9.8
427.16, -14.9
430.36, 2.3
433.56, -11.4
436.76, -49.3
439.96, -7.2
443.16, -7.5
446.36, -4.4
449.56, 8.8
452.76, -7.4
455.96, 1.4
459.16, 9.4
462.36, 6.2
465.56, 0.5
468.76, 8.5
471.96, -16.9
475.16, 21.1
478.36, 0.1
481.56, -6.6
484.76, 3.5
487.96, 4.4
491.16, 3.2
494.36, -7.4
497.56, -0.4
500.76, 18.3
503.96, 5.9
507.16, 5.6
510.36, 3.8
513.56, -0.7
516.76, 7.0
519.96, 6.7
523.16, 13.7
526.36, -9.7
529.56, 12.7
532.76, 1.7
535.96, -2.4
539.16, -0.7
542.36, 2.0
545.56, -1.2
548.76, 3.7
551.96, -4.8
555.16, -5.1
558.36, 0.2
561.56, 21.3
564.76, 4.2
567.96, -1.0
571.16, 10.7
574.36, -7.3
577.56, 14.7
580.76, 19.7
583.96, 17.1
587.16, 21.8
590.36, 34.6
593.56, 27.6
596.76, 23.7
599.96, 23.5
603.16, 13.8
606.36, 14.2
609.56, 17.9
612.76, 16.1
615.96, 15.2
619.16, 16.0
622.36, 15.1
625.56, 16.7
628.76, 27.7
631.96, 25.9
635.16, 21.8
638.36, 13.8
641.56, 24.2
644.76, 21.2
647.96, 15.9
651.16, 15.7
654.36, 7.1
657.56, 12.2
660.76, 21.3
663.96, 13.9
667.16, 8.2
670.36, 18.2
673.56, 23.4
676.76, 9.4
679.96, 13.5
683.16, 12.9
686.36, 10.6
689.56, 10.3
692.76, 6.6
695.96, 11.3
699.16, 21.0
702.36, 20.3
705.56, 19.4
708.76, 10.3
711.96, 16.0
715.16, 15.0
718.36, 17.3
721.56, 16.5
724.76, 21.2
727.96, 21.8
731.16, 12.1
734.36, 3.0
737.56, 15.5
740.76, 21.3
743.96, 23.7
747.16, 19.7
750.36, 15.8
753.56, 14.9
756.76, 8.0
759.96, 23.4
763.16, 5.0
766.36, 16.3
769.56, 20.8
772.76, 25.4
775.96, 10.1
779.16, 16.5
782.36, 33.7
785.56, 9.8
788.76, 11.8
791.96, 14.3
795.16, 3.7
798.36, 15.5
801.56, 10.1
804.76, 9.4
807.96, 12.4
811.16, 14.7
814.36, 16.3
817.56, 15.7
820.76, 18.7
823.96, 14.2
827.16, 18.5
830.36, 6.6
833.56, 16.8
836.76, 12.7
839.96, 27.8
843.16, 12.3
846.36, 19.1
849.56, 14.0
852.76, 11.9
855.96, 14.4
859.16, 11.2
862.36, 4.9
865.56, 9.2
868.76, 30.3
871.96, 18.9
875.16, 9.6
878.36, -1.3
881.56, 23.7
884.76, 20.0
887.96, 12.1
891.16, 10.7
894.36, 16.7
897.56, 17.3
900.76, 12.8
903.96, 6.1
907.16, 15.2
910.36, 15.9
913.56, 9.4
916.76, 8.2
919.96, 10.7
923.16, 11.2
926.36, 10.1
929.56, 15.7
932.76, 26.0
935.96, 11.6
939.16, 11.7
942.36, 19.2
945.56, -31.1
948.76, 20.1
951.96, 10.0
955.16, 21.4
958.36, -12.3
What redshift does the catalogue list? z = 0.190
